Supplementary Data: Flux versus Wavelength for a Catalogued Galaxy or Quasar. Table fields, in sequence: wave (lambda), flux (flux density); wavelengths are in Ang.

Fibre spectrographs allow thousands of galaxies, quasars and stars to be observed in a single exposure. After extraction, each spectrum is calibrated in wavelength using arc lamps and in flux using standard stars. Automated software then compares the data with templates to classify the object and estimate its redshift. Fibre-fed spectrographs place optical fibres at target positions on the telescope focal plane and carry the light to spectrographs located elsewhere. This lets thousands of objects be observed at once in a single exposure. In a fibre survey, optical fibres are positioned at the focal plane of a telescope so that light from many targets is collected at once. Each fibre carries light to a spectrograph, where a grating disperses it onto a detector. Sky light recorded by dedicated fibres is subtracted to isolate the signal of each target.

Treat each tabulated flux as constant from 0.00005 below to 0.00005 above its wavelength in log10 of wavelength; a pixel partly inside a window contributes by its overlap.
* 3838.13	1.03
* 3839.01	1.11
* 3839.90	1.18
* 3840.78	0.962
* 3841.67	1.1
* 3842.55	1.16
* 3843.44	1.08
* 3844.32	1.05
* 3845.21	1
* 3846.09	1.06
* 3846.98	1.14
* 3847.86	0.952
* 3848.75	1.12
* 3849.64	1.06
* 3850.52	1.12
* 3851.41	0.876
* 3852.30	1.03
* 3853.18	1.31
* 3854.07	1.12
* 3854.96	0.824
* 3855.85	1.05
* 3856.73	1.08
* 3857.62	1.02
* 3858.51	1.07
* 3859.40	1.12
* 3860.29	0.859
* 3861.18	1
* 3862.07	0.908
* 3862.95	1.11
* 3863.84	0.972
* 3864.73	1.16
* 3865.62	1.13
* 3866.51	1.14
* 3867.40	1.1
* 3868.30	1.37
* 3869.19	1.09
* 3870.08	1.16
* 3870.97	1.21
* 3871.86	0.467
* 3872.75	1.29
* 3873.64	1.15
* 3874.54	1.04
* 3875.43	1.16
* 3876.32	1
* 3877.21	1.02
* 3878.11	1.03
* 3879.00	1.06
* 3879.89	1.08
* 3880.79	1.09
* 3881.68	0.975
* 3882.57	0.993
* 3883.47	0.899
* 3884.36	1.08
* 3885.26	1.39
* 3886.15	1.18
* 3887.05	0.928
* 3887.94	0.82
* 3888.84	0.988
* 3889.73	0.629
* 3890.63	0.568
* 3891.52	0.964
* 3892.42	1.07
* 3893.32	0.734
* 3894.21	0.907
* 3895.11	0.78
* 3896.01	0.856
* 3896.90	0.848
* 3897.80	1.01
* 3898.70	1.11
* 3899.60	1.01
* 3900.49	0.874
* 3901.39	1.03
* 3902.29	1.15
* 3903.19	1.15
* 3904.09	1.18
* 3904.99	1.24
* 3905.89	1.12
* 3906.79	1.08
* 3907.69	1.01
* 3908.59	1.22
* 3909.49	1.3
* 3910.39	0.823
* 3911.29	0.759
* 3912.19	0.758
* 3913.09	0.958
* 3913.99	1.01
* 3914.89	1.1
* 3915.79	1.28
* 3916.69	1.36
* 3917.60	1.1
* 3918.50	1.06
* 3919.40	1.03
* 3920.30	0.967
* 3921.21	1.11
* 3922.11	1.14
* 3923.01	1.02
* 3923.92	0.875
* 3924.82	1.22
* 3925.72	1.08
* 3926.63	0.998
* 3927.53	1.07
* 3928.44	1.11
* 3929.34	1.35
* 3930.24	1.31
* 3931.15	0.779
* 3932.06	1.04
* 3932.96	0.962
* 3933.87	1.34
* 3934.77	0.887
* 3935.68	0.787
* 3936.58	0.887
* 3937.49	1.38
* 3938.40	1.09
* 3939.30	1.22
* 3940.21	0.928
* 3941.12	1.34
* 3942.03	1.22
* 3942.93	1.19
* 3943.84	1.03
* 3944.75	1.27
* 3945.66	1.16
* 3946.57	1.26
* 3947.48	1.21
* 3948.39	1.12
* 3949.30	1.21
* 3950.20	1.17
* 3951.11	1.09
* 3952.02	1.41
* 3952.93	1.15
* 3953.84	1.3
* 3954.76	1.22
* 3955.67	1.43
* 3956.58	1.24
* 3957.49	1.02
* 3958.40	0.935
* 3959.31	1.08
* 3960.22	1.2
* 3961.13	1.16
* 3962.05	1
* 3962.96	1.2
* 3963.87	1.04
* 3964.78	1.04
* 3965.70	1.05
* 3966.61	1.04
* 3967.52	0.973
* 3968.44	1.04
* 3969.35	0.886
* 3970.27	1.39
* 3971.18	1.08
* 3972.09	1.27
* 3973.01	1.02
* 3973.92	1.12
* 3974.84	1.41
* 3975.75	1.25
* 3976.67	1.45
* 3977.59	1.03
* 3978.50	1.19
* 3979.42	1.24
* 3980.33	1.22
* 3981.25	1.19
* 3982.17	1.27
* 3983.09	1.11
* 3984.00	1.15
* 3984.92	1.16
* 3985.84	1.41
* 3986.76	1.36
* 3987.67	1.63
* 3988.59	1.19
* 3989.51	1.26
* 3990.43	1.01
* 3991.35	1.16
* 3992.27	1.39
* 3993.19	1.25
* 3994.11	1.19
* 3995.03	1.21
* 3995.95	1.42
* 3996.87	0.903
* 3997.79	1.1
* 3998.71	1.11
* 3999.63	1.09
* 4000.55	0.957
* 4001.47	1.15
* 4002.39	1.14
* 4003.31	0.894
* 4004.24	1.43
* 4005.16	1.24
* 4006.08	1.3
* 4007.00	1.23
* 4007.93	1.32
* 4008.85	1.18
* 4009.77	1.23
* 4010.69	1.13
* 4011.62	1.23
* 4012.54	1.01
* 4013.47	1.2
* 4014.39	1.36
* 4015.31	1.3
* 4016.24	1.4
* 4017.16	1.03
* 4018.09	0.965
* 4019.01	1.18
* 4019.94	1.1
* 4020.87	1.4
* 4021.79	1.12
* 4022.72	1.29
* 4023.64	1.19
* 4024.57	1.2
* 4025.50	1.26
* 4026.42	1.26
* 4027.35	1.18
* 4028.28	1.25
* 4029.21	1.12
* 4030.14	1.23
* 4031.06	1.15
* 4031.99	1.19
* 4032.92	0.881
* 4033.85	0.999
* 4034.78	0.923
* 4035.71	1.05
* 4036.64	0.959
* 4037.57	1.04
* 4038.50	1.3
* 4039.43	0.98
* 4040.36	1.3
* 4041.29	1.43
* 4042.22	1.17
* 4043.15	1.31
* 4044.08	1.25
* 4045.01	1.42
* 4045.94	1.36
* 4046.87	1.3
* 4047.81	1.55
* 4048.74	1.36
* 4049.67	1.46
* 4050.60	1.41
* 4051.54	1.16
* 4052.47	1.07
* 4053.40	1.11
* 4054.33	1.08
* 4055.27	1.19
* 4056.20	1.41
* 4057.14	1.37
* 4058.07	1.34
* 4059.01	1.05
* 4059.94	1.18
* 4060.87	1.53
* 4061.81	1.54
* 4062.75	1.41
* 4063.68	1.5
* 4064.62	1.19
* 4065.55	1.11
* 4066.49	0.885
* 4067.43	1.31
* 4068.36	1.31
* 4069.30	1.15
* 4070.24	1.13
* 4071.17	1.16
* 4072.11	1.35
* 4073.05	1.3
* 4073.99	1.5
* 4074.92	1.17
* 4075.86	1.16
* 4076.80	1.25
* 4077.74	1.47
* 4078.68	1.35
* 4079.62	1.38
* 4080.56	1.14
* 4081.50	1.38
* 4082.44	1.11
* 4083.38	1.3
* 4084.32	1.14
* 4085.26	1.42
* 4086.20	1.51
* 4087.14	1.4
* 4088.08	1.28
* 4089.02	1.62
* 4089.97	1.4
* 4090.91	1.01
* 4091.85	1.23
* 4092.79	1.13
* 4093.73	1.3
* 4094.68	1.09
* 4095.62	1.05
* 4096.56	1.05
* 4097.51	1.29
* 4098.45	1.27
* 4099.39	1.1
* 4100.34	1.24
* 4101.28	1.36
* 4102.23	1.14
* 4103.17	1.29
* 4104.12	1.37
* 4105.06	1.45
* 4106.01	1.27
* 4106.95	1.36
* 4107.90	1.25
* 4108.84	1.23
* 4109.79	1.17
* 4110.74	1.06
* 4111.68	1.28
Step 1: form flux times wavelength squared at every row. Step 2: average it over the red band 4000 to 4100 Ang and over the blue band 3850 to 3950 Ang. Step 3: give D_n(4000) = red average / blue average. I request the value 1.3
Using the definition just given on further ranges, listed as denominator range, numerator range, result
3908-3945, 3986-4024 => 1.16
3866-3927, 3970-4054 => 1.24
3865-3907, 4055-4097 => 1.37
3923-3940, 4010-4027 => 1.17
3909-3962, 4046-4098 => 1.23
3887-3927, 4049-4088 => 1.38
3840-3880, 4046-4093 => 1.34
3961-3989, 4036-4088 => 1.13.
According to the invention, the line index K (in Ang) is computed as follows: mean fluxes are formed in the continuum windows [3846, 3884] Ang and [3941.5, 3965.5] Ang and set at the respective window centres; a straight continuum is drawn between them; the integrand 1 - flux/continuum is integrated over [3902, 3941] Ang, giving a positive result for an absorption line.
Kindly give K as 1.7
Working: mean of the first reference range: 1.06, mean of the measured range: 1.08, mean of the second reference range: 1.17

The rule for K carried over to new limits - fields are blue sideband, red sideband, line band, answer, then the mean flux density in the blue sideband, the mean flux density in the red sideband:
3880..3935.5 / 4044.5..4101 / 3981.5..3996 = -1.3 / 1.03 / 1.27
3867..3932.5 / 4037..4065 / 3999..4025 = 0.8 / 1.04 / 1.29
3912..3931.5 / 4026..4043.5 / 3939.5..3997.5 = -4.0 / 1.08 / 1.14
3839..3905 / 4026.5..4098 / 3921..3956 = -1.0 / 1.03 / 1.24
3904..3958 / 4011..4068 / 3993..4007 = 0.3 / 1.12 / 1.22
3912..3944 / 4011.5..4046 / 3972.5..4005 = -1.7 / 1.09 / 1.18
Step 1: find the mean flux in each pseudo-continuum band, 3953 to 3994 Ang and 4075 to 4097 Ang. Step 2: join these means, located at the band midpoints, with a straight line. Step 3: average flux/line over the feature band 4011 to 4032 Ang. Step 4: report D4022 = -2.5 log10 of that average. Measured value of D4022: 0.02 mag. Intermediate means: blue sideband 1.18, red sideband 1.27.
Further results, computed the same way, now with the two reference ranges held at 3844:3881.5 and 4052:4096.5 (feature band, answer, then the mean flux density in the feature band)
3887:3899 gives 0.25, 0.868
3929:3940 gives 0.05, 1.08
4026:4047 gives 0.05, 1.17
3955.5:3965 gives 0.04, 1.12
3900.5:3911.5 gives 0.02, 1.09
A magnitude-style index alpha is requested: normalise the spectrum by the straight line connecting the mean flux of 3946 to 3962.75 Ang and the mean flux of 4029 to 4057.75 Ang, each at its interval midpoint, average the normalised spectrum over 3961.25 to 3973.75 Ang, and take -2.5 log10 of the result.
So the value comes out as 0.10 mag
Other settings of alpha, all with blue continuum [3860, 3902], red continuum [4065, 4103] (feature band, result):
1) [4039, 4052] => -0.10 mag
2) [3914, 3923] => -0.07 mag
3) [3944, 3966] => -0.07 mag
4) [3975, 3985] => -0.08 mag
